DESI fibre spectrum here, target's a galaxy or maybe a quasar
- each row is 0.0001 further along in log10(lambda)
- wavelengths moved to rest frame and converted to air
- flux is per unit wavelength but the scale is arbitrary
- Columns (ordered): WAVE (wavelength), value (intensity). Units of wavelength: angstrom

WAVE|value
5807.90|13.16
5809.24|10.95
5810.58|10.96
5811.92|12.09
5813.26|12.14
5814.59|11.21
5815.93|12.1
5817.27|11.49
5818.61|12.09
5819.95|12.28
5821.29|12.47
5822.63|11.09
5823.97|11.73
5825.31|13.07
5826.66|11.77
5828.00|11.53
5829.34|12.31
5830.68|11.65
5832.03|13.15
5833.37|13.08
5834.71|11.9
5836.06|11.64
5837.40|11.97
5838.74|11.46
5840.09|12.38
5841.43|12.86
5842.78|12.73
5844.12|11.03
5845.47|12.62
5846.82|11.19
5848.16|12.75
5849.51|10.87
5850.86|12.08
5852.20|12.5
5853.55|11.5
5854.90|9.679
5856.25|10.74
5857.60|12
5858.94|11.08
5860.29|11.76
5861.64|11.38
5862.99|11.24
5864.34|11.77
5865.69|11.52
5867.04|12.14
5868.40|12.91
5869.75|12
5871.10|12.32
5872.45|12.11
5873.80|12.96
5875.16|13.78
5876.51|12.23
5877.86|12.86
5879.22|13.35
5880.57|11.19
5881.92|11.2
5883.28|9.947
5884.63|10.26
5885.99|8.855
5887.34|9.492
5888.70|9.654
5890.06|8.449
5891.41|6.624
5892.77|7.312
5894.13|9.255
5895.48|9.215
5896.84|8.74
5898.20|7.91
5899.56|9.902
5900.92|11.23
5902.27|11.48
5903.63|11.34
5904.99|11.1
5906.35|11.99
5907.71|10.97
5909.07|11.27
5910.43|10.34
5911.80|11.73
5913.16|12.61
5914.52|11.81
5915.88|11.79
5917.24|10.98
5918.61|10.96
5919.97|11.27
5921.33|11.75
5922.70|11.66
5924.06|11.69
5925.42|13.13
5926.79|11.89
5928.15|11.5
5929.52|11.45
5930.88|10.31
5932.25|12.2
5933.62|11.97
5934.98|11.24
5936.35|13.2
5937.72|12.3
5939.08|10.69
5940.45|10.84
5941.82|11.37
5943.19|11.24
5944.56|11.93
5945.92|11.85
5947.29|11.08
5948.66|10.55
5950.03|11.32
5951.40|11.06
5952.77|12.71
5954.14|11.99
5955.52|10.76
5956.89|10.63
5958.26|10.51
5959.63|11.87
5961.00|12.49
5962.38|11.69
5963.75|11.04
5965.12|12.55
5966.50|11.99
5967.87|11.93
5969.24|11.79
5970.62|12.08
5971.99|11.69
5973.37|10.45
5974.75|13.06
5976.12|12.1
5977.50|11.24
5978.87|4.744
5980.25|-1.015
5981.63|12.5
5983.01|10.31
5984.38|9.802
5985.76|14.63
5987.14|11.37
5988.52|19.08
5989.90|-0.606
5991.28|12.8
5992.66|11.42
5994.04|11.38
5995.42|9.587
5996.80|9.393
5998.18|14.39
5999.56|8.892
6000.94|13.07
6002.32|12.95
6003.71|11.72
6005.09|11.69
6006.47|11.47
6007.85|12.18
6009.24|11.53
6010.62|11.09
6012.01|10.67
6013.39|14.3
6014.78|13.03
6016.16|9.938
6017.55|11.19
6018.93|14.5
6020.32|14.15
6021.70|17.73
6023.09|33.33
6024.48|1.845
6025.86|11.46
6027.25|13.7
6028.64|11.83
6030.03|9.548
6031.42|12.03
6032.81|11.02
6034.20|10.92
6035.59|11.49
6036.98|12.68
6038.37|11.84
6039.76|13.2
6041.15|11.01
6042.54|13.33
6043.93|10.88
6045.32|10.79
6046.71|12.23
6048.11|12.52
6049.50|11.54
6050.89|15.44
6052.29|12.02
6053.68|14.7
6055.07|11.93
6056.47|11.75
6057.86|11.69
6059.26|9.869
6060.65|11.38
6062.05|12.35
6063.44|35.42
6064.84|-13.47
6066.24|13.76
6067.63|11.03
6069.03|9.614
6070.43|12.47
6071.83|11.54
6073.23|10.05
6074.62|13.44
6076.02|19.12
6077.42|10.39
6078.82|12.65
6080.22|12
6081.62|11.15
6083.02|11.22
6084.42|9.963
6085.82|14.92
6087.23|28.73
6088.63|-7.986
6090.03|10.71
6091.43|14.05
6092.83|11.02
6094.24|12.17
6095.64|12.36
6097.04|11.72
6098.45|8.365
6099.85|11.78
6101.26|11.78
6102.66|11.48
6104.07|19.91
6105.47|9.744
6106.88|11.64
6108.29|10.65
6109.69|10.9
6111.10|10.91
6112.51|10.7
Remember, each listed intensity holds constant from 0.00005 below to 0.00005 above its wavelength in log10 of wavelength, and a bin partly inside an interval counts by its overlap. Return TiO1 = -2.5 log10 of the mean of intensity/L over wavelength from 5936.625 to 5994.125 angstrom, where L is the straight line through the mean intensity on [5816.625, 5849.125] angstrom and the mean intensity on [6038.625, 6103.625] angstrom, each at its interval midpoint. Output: 0.09 mag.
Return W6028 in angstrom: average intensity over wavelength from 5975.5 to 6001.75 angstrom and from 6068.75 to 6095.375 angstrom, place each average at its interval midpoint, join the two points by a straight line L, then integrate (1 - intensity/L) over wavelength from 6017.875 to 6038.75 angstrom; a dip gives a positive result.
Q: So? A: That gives -4.2 angstrom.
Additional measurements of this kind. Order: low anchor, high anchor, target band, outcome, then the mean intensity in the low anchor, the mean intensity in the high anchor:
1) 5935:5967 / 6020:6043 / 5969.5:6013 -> 4.98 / 11.5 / 13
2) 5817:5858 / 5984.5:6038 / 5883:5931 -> 5.83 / 11.9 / 12.2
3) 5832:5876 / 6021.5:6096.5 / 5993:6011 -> 0.98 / 12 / 12.2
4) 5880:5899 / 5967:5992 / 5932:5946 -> -2.60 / 9.14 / 10.5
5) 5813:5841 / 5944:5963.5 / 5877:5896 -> 3.07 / 12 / 11.4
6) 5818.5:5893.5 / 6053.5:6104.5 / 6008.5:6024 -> -3.47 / 11.5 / 12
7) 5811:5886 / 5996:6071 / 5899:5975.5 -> 3.23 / 11.9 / 12.2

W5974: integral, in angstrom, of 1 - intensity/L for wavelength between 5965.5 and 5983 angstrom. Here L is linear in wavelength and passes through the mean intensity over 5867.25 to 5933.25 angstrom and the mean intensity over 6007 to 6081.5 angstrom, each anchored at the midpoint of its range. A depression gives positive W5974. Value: 2.2 angstrom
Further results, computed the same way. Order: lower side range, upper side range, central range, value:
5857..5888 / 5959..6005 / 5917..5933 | -0.34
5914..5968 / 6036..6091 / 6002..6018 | 0.03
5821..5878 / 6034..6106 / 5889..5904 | 3.51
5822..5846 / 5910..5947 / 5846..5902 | 4.59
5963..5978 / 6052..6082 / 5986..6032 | -1.21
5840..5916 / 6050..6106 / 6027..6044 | 0.11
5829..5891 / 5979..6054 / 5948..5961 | 0.49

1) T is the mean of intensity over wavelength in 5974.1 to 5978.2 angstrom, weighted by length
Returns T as 12.1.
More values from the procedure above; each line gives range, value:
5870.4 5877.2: 12.7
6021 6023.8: 25.4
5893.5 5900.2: 9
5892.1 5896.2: 8.6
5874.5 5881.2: 12.7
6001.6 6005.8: 12.1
